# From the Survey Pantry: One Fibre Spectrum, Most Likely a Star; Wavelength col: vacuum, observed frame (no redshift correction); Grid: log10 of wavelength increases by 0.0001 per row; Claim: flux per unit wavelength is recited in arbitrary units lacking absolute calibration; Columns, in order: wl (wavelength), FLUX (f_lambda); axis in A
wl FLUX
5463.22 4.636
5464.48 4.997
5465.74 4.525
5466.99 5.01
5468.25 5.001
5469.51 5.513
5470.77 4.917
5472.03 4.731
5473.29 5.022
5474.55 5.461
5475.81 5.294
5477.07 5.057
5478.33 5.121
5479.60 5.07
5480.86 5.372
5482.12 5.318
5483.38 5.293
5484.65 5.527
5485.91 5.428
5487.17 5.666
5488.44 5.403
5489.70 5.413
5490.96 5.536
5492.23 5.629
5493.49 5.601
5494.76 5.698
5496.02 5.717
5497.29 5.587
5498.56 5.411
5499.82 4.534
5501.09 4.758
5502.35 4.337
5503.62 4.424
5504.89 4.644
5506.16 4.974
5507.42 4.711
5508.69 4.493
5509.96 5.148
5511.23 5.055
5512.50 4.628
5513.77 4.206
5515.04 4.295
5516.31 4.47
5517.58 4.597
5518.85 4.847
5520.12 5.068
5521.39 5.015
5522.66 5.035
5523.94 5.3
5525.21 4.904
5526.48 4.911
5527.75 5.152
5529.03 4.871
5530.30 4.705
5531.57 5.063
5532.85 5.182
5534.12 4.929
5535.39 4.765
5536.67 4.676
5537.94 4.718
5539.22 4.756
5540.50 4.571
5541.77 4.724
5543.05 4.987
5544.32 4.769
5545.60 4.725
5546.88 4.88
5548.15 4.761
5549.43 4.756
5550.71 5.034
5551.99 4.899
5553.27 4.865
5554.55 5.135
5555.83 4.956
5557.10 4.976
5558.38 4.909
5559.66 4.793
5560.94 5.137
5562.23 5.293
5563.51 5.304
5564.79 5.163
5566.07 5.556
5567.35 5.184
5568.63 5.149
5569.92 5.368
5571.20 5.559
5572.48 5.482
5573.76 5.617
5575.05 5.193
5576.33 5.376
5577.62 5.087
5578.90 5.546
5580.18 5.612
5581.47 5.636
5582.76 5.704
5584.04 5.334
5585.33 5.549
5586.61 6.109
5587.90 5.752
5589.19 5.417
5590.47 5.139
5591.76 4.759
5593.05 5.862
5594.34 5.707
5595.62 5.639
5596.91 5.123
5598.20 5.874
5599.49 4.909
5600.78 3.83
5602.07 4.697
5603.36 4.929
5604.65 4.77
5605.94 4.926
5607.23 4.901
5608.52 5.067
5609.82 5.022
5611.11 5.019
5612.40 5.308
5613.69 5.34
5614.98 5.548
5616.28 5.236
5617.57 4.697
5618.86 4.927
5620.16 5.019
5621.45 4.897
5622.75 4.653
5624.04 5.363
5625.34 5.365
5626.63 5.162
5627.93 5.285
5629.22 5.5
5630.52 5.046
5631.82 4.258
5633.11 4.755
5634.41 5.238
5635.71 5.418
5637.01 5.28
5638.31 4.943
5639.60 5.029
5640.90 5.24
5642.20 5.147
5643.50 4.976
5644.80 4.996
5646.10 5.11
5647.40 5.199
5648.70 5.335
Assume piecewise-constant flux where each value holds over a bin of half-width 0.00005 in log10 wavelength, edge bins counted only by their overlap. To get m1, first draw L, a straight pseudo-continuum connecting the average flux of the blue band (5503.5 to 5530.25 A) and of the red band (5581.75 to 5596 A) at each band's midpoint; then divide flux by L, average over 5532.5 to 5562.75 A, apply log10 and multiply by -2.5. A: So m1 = 0.05 mag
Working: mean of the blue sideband 4.8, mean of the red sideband 5.55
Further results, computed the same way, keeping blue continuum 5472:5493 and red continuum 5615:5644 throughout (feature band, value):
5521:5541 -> 0.073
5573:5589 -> -0.077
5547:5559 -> 0.062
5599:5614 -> 0.050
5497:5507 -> 0.106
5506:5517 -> 0.138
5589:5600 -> -0.052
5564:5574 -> -0.041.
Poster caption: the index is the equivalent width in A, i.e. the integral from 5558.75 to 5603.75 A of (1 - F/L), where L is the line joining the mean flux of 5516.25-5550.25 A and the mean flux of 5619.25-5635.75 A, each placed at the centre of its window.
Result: -3.3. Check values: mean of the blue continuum 4.86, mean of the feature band 5.32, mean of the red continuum 5.06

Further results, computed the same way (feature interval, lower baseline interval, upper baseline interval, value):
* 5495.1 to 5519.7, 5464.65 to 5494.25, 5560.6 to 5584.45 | 2.3 A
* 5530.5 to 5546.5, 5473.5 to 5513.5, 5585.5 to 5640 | 1.0 A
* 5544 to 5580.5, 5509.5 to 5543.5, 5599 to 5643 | -1.7 A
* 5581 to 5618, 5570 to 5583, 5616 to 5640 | 0.4 A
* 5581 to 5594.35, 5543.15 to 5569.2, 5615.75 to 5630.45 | -1.3 A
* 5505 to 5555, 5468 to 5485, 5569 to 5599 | 4.7 A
